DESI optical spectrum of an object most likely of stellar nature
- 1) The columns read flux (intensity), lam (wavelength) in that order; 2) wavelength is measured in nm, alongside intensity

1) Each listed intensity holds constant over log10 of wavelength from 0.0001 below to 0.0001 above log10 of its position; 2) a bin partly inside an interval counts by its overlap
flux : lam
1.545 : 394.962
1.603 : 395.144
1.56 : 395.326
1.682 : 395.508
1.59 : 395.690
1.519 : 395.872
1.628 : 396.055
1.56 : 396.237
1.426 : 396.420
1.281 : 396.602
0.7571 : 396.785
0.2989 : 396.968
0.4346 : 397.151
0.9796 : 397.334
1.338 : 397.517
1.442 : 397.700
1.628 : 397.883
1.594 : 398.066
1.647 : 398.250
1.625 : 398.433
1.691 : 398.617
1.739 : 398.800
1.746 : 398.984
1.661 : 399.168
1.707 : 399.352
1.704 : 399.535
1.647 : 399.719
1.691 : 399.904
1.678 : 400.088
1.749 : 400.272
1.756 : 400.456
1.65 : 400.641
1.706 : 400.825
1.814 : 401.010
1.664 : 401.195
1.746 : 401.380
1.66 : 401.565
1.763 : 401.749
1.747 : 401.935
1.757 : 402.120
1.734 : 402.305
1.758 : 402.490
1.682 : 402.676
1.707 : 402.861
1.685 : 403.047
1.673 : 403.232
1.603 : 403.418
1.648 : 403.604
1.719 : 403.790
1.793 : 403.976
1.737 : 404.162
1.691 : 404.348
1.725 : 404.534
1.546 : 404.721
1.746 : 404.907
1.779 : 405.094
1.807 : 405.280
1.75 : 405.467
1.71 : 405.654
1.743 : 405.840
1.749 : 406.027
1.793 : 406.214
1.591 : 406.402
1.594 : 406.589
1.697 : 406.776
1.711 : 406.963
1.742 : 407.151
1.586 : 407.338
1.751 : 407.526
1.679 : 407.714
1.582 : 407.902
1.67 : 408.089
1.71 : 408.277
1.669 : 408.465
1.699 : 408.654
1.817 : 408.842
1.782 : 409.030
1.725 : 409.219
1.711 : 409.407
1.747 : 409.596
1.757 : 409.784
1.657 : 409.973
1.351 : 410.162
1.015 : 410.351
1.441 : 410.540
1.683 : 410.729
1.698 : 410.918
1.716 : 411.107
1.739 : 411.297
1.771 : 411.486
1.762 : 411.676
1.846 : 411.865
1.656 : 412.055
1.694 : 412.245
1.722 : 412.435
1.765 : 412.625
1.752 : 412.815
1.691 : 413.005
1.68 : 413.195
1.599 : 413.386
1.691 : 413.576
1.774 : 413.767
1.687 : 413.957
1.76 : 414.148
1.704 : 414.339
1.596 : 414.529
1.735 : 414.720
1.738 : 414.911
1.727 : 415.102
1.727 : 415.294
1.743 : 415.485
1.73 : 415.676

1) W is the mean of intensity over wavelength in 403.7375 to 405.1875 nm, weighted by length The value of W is 1.72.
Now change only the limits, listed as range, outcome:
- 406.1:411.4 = 1.65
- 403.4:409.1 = 1.7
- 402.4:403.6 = 1.68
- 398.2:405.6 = 1.71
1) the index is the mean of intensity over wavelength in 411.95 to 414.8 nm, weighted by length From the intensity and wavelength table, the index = 1.7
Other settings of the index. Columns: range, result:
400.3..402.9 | 1.73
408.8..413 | 1.67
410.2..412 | 1.62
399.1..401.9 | 1.71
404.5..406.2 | 1.73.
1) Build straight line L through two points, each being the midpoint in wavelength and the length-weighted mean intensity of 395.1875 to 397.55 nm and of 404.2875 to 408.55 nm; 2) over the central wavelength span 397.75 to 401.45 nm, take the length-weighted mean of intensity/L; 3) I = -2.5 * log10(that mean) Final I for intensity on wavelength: -0.22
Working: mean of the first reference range 1.24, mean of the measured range 1.69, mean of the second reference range 1.7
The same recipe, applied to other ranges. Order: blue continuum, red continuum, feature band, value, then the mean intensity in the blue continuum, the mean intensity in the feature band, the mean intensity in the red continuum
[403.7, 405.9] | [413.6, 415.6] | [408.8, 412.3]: 0.04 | 1.73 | 1.66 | 1.72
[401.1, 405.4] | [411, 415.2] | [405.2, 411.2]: 0.03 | 1.71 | 1.67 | 1.72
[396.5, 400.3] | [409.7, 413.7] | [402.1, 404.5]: -0.13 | 1.43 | 1.71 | 1.65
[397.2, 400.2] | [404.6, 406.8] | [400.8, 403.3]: -0.05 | 1.58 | 1.72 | 1.71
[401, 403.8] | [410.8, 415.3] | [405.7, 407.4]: 0.01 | 1.71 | 1.69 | 1.72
